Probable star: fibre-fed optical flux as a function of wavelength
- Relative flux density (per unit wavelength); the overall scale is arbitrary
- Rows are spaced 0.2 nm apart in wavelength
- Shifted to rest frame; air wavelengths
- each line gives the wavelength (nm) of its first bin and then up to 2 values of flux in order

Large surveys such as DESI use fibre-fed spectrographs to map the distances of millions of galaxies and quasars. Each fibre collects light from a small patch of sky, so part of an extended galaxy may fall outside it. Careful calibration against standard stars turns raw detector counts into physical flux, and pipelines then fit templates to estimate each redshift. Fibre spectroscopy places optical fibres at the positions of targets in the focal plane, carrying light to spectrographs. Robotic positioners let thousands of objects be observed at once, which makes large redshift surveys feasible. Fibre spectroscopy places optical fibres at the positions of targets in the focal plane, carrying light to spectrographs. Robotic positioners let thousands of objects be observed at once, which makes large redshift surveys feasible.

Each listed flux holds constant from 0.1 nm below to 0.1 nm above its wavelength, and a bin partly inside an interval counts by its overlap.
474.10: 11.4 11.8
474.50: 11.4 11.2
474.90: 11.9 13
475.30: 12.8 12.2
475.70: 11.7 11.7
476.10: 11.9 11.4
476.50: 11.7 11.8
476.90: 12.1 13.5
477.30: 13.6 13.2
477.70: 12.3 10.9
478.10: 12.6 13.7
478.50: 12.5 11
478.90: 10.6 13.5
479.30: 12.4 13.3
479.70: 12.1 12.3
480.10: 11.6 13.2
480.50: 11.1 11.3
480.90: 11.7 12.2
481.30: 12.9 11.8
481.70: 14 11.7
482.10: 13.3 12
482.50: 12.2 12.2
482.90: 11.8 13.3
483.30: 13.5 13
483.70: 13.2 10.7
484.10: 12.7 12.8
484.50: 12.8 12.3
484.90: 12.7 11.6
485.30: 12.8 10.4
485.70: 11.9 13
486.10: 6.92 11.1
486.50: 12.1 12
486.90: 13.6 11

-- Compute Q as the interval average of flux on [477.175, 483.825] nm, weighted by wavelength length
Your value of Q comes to 12.4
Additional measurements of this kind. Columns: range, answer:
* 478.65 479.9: 12.2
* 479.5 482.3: 12.3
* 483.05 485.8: 12.4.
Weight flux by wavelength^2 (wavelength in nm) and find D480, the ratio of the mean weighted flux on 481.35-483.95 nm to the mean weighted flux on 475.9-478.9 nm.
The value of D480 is 1.05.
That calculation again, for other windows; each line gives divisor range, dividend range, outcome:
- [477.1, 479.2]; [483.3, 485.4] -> 1.03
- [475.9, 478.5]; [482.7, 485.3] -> 1.04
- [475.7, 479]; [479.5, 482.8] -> 1.03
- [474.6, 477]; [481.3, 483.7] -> 1.09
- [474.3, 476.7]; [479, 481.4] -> 1.05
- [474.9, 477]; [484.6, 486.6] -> 0.99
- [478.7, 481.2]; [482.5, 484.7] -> 1.06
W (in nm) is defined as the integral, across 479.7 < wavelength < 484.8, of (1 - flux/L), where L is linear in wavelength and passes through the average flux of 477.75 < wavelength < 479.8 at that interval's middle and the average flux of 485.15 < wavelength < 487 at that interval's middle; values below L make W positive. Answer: -0.20 nm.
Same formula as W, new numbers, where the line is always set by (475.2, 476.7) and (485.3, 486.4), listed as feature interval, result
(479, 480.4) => -0.14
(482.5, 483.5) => -0.14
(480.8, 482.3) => -0.15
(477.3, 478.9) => -0.08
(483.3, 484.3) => -0.13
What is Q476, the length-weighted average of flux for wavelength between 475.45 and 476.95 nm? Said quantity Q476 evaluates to 11.8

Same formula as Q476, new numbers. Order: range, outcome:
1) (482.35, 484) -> 12.5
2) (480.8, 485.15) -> 12.5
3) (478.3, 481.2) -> 12.1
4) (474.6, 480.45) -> 12.3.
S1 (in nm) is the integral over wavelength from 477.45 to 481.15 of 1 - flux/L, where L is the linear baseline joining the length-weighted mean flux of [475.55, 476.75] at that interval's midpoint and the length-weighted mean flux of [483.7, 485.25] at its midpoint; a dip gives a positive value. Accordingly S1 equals -0.07 nm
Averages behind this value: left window 11.7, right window 12.3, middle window 12.2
